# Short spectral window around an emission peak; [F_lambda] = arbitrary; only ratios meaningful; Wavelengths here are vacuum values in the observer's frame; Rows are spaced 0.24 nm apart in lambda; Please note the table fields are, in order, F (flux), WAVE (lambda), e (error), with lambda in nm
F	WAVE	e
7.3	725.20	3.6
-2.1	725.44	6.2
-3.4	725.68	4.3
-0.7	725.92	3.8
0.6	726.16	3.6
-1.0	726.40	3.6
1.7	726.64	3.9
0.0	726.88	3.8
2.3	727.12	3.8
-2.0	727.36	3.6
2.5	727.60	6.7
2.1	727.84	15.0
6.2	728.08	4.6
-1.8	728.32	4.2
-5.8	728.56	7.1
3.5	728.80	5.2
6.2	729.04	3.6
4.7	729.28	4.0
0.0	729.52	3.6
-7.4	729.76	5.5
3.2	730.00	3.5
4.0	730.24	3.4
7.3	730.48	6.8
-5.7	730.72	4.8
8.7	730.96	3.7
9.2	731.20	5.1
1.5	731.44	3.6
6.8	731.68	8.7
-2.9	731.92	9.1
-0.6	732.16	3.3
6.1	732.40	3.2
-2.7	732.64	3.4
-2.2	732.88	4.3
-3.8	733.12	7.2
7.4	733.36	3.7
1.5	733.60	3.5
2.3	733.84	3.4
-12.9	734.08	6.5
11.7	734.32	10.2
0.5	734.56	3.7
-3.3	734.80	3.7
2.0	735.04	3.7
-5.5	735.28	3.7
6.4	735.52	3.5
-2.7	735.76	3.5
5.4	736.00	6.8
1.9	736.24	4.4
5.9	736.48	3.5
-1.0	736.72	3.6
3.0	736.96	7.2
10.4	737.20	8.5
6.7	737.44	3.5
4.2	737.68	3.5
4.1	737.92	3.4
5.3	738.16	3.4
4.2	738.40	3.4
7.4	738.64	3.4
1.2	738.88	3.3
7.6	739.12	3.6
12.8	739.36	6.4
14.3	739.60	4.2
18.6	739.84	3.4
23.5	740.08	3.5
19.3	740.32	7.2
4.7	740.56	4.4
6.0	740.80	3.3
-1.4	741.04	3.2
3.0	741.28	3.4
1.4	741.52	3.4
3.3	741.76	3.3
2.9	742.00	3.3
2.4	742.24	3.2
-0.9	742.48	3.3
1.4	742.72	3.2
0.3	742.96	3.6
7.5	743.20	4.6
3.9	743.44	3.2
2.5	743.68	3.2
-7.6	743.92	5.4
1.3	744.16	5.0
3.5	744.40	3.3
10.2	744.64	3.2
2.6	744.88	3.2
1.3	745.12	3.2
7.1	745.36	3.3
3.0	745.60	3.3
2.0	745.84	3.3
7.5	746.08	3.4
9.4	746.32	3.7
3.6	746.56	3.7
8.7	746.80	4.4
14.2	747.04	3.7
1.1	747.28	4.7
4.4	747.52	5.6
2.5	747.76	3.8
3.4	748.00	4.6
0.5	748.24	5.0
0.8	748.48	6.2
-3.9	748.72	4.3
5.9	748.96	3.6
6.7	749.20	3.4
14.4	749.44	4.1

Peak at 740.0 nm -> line [O II]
